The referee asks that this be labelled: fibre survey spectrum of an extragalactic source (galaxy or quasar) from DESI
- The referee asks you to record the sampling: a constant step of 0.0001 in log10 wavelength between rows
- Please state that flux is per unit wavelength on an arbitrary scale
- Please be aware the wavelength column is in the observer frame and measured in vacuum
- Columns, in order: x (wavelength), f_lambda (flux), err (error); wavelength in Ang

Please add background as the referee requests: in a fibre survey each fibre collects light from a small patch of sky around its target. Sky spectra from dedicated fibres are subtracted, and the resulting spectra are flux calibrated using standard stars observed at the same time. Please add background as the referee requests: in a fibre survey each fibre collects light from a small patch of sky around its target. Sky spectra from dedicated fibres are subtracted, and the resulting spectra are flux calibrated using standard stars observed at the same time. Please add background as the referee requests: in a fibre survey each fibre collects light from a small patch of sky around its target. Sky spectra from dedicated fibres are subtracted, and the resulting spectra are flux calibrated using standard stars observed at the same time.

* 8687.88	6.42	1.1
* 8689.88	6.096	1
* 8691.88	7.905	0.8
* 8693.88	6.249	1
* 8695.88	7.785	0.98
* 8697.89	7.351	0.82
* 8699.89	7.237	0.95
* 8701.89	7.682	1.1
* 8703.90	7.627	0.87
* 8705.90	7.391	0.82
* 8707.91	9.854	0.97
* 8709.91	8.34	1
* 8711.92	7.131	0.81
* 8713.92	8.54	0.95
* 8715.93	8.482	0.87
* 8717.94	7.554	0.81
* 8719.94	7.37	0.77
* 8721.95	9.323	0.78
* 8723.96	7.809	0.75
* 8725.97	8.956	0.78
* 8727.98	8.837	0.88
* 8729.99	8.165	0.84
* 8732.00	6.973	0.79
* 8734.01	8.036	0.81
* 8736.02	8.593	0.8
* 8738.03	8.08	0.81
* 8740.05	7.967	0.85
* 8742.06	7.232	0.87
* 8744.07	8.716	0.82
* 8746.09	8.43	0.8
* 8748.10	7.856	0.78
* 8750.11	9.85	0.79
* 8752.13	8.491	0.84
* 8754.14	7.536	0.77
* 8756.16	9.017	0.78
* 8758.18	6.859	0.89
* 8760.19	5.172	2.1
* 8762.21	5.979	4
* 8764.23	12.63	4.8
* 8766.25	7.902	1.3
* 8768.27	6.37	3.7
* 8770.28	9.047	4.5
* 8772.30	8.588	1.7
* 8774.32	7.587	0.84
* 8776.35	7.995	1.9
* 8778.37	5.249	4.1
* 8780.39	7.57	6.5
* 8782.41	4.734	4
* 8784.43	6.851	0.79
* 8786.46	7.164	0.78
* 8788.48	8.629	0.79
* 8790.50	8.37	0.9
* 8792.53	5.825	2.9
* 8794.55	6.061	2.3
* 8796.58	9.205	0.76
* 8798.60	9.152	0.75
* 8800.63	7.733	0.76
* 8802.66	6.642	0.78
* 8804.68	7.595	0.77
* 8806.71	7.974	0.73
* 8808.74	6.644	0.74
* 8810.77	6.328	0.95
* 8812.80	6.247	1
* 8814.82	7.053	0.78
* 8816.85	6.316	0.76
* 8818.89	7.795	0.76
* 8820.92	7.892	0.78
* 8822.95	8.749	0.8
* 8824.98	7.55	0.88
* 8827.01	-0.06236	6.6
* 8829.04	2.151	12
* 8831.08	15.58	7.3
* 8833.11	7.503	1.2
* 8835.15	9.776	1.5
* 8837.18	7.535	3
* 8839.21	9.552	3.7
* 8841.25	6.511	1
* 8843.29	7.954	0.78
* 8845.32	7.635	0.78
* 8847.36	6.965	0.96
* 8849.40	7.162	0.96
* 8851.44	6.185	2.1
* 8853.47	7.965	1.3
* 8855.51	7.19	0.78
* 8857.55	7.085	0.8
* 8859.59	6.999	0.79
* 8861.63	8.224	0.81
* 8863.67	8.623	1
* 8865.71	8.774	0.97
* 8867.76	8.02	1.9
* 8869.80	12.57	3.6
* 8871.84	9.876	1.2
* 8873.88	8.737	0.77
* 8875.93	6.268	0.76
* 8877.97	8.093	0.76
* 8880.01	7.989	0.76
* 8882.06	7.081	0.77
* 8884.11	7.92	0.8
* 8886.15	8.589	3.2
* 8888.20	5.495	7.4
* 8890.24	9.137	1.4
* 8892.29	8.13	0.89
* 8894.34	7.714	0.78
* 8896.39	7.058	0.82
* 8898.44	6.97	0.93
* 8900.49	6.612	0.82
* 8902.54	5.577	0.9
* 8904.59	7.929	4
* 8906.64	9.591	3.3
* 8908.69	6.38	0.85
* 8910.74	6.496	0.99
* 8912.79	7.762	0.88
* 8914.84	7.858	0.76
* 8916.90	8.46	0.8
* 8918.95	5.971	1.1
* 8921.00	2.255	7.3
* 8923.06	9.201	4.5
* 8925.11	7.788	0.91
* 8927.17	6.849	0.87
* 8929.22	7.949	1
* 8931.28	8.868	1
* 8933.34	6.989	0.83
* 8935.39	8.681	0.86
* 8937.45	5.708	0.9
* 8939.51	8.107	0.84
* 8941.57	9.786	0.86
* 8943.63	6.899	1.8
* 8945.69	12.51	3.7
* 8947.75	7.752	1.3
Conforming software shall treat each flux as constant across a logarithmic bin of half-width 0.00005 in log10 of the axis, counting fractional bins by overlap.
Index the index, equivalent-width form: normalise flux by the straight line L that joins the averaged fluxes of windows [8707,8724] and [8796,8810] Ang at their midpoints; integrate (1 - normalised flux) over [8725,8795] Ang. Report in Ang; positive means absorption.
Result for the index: 2.36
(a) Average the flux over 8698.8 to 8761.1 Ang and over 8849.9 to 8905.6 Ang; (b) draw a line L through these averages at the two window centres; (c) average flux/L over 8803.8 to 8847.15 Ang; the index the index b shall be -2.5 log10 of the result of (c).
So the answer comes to 0.078 mag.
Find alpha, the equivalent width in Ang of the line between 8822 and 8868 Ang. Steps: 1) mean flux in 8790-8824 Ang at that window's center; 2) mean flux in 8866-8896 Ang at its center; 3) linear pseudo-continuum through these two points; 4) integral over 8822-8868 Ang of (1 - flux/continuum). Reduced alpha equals 1.7 Ang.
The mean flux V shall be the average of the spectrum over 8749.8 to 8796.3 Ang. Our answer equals 7.53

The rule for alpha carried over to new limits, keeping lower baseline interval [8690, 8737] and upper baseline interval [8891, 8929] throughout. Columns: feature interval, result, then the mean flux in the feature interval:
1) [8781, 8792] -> 0.8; 7.11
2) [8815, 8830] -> 3.3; 5.85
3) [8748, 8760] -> -0.5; 8.09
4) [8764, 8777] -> -1.1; 8.36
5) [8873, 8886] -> -0.8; 7.73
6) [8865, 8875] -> -3.1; 9.58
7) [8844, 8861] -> 0.5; 7.19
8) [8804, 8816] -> 1.0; 6.95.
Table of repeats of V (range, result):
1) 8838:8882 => 8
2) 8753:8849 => 7.43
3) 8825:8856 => 7.32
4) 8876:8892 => 7.69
